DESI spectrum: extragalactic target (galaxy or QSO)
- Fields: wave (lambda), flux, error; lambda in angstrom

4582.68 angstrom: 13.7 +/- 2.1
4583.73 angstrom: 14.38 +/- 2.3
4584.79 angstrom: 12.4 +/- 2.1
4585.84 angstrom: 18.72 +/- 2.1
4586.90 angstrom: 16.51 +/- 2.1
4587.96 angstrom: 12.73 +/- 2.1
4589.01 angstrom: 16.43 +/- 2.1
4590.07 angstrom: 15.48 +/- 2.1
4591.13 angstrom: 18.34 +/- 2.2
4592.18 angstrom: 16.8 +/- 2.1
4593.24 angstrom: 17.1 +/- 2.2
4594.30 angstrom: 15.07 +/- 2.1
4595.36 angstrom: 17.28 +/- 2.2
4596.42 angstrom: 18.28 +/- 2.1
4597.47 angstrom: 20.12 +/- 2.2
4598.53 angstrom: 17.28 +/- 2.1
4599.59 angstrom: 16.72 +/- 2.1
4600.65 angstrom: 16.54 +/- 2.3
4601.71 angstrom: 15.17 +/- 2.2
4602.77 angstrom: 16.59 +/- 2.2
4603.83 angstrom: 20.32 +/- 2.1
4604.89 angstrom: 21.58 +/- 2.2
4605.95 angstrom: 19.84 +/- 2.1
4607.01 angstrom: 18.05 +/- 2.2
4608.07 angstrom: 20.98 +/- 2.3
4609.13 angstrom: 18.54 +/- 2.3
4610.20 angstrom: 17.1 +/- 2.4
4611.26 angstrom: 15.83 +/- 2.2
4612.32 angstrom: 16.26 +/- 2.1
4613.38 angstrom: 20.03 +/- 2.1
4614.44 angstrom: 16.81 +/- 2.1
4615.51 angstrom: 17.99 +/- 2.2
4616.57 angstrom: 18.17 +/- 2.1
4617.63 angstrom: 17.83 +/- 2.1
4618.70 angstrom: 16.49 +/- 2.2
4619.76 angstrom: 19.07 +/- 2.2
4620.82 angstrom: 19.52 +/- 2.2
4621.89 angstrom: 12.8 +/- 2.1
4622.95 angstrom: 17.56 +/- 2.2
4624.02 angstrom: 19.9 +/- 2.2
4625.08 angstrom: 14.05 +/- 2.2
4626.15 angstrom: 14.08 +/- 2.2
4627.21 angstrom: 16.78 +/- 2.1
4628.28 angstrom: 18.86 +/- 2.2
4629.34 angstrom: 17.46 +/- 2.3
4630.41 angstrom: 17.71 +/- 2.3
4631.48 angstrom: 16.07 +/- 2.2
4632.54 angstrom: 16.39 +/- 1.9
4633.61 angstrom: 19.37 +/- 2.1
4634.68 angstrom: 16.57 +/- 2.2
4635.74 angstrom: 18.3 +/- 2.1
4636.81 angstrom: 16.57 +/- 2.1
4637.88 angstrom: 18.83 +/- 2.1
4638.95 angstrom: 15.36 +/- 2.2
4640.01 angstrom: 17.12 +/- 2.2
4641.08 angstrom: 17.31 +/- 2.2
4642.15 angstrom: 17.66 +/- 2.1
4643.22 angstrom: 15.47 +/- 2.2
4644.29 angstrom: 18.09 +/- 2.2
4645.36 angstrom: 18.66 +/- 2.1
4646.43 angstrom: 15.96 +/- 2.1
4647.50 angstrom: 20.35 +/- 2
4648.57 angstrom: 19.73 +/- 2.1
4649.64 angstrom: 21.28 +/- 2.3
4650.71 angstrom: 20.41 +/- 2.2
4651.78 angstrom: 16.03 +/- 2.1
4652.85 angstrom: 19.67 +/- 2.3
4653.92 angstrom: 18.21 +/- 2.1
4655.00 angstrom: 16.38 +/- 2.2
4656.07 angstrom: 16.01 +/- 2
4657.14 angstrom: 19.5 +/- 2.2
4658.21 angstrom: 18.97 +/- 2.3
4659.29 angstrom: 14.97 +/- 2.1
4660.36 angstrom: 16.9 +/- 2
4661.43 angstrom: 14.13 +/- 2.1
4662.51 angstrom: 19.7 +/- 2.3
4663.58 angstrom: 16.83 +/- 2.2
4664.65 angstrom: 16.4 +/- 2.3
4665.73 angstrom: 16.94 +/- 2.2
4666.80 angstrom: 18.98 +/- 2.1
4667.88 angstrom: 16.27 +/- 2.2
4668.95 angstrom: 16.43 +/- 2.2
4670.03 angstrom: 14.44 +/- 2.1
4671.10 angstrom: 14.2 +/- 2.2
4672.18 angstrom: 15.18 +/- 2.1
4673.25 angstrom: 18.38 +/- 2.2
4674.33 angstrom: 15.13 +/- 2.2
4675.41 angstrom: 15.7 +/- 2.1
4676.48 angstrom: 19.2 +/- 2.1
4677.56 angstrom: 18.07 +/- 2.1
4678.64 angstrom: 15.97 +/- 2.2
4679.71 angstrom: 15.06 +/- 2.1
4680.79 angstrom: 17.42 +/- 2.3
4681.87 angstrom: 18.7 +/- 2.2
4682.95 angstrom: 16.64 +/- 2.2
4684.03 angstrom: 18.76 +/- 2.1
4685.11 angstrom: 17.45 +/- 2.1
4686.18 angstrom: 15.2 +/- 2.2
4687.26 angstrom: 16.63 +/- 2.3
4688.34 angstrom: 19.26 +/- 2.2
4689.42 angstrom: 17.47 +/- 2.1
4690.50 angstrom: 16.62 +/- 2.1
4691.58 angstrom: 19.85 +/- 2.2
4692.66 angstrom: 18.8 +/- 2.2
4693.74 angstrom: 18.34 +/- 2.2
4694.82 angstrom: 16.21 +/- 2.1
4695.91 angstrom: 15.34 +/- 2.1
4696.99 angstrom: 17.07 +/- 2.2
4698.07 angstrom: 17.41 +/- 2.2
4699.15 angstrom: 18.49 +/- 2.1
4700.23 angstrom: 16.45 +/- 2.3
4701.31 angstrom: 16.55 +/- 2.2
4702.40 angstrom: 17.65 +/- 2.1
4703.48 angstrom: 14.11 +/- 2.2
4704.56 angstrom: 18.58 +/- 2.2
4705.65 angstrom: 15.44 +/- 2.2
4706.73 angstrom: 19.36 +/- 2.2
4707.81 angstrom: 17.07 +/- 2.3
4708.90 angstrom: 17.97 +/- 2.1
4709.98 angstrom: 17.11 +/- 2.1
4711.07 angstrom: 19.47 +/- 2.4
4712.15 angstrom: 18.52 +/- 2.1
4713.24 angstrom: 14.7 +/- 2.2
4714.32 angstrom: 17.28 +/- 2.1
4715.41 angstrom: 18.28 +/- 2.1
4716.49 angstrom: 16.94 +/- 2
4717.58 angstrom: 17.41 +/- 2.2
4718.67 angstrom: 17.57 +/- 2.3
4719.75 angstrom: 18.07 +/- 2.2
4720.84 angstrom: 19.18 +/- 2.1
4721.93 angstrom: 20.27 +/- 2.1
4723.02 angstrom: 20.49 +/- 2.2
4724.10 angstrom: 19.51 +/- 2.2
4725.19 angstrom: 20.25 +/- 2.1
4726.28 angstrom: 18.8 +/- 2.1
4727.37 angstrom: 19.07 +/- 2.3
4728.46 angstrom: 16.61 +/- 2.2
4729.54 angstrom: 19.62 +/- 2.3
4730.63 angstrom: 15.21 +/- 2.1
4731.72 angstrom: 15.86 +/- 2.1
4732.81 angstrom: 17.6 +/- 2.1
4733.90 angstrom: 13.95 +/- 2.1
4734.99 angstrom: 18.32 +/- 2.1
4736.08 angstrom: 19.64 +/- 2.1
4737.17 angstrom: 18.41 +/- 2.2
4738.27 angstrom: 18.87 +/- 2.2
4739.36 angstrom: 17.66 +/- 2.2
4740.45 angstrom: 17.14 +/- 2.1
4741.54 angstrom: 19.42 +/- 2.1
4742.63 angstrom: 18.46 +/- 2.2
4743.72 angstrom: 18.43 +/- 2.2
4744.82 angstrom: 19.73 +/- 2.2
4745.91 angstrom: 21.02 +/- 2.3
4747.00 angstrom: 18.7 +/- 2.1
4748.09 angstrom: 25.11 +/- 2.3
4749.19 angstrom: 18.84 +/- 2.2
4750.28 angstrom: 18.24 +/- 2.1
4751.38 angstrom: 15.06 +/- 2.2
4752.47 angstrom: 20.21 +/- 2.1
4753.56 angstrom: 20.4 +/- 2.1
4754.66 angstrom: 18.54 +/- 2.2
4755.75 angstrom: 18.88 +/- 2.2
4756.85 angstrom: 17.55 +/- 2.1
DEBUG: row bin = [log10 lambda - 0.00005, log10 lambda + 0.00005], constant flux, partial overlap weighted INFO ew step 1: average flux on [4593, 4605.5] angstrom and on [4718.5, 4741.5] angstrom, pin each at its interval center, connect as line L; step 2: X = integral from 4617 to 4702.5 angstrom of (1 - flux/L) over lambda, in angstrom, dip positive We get 3.2 angstrom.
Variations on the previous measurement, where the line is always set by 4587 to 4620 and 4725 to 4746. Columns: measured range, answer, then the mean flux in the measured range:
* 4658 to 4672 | 1.1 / 16.5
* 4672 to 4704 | 1.4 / 17.1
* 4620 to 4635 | 0.6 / 17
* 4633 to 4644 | 0.3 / 17.3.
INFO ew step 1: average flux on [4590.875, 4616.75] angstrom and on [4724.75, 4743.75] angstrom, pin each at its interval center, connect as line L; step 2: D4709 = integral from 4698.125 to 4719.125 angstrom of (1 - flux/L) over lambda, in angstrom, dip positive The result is 0.7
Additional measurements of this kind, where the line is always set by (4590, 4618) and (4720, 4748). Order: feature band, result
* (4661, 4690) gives 2.23 angstrom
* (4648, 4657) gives -0.20 angstrom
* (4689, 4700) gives 0.50 angstrom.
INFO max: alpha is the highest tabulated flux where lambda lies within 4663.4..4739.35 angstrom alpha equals 20.49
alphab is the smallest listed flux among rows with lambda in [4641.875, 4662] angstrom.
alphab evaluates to 14.13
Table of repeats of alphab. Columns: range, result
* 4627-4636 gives 16.07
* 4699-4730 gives 14.11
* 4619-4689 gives 12.8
